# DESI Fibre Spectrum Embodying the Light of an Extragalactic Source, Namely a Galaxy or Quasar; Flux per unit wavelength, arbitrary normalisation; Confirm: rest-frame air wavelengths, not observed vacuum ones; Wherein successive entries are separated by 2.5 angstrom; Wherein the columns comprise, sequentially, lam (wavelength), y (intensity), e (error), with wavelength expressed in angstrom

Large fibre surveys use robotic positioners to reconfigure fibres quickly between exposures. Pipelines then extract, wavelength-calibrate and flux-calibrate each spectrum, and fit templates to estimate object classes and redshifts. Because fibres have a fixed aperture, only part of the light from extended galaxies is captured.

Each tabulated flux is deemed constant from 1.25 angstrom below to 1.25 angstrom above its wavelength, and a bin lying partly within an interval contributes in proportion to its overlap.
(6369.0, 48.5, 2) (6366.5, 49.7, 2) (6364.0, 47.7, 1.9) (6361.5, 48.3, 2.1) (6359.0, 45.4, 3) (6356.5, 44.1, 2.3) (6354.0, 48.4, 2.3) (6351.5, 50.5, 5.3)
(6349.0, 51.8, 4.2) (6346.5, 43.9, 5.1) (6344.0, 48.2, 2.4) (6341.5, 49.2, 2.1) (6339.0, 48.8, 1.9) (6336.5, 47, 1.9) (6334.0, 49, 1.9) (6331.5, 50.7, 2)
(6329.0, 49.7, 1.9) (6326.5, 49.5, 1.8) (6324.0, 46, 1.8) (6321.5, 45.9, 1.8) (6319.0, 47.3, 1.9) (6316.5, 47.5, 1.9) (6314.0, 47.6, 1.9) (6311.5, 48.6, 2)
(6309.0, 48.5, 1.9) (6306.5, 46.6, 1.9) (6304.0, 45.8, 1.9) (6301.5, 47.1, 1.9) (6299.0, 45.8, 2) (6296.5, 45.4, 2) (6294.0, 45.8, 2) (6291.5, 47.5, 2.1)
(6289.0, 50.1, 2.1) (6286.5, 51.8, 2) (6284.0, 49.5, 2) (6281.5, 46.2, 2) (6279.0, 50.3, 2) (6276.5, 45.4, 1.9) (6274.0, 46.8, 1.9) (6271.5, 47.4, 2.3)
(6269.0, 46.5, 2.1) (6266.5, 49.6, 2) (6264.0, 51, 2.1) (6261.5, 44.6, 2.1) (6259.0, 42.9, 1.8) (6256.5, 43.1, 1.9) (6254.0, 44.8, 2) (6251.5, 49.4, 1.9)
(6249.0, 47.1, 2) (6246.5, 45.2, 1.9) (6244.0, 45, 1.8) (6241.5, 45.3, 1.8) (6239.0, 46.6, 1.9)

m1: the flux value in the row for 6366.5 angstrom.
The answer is 49.7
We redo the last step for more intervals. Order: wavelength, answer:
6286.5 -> 51.8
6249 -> 47.1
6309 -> 48.5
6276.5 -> 45.4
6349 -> 51.8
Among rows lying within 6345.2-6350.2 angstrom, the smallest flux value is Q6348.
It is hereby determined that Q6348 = 43.9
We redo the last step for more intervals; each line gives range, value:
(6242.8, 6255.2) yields 44.8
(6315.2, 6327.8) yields 45.9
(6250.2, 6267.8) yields 42.9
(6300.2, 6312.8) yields 45.8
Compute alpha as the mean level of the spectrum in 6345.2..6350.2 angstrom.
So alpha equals 47.8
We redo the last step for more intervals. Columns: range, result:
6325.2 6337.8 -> 49.2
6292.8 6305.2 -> 46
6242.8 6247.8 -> 45.1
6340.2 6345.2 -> 48.7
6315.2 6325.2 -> 46.7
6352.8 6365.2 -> 46.8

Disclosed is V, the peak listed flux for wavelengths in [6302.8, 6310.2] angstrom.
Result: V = 48.5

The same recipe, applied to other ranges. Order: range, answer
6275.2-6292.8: 51.8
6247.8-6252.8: 49.4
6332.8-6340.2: 49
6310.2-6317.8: 48.6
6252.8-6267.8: 51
